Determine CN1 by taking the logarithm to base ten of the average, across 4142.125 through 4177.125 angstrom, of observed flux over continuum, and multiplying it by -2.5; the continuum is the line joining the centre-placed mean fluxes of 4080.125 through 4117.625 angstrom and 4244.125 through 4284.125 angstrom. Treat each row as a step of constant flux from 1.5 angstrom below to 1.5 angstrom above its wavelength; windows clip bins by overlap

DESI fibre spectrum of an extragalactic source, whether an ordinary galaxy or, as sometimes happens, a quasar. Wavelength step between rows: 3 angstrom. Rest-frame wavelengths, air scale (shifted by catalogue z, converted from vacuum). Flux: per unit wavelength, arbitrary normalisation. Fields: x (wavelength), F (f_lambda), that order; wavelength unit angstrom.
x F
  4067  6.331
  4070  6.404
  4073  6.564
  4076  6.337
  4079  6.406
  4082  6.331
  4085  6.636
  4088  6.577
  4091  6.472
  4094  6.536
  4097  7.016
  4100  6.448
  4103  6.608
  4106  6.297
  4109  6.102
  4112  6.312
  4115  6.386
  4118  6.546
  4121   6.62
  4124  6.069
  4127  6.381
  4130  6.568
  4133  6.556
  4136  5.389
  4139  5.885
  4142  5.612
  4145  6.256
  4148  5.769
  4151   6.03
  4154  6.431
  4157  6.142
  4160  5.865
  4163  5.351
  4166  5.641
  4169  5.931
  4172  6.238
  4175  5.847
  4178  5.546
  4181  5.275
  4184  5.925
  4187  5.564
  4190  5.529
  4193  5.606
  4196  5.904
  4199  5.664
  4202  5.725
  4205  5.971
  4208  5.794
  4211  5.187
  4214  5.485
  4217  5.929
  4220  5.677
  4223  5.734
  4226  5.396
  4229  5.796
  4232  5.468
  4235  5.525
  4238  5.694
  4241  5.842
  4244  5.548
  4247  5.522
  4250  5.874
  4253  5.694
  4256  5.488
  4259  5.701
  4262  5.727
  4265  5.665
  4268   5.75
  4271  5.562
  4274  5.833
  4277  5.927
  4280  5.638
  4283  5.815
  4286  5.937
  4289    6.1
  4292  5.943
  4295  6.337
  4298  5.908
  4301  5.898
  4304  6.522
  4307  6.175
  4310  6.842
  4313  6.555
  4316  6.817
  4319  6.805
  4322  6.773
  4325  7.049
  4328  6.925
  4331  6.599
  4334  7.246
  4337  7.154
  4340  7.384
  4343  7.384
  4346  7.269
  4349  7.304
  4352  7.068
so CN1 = 0.05 mag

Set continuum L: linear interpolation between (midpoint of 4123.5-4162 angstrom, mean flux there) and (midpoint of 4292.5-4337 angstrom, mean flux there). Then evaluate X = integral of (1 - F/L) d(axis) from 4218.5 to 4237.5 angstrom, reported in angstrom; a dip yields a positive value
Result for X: 2.2 angstrom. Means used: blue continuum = 6.06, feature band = 5.6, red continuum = 6.61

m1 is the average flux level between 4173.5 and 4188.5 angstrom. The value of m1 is 5.63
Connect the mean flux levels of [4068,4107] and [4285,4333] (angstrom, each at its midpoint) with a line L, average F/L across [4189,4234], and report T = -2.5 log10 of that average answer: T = 0.148 mag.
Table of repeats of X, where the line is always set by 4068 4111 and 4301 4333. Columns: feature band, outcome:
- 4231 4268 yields 5.4 angstrom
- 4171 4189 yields 2.3 angstrom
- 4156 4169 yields 1.6 angstrom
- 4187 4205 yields 2.4 angstrom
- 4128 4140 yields 0.7 angstrom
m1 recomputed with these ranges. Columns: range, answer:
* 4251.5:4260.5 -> 5.63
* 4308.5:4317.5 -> 6.74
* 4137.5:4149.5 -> 5.88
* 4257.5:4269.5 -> 5.71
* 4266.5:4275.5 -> 5.71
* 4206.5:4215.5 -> 5.49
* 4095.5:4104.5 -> 6.69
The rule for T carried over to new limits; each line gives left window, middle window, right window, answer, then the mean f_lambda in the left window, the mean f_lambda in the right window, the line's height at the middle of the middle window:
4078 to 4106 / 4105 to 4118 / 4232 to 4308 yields 0.03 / 6.55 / 5.82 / 6.47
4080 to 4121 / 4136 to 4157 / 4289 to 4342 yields 0.10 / 6.49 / 6.63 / 6.52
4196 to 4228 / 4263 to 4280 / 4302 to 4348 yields 0.10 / 5.67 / 6.89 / 6.31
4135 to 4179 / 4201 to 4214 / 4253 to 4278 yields 0.03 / 5.87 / 5.7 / 5.79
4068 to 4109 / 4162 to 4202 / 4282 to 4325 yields 0.13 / 6.49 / 6.35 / 6.43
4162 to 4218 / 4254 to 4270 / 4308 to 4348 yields 0.13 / 5.69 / 6.98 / 6.36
